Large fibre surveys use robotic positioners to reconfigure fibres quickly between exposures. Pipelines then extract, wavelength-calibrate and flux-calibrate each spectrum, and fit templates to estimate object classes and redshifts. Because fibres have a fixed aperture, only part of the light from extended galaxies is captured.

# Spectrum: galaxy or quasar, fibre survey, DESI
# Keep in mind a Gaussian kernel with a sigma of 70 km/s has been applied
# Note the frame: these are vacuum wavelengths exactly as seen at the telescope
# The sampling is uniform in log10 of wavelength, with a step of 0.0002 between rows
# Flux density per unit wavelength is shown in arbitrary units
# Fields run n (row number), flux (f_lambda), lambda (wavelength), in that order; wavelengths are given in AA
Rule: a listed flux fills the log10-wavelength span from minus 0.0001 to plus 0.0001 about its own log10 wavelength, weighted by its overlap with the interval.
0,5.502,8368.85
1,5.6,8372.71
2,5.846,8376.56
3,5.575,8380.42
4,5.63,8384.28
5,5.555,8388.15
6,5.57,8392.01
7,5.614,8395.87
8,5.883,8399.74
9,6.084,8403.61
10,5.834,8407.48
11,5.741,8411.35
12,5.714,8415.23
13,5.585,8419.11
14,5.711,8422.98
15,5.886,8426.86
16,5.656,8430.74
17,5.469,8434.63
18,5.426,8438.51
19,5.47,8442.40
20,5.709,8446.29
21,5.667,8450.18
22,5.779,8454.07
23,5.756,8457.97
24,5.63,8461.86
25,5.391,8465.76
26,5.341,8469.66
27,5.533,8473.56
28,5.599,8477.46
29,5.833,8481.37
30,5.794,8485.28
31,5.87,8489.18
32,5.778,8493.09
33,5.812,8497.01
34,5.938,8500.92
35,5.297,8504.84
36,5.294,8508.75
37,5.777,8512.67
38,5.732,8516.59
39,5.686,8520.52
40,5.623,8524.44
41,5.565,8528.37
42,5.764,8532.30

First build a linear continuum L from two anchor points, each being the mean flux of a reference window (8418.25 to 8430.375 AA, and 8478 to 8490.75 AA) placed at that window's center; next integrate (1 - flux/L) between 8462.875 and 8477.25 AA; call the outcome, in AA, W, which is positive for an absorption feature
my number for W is 0.8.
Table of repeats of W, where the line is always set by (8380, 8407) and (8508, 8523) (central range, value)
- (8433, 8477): 0.92 AA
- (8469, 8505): -0.30 AA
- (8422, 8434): -0.06 AA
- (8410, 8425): 0.04 AA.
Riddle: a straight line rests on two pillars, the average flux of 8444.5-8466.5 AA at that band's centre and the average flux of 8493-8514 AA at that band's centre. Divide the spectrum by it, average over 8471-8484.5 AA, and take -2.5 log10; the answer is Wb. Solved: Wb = 0.00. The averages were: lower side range 5.67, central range 5.65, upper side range 5.63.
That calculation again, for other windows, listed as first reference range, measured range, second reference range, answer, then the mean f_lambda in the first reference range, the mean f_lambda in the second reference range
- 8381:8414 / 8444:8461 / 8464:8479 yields -0.04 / 5.73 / 5.46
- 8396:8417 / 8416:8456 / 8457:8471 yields 0.01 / 5.83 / 5.52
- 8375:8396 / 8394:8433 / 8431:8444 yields -0.04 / 5.63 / 5.48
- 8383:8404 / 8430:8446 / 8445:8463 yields 0.04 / 5.7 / 5.71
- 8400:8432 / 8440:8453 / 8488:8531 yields 0.02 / 5.78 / 5.67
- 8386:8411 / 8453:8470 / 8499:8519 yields 0.02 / 5.76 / 5.61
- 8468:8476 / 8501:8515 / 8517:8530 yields 0.01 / 5.45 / 5.64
